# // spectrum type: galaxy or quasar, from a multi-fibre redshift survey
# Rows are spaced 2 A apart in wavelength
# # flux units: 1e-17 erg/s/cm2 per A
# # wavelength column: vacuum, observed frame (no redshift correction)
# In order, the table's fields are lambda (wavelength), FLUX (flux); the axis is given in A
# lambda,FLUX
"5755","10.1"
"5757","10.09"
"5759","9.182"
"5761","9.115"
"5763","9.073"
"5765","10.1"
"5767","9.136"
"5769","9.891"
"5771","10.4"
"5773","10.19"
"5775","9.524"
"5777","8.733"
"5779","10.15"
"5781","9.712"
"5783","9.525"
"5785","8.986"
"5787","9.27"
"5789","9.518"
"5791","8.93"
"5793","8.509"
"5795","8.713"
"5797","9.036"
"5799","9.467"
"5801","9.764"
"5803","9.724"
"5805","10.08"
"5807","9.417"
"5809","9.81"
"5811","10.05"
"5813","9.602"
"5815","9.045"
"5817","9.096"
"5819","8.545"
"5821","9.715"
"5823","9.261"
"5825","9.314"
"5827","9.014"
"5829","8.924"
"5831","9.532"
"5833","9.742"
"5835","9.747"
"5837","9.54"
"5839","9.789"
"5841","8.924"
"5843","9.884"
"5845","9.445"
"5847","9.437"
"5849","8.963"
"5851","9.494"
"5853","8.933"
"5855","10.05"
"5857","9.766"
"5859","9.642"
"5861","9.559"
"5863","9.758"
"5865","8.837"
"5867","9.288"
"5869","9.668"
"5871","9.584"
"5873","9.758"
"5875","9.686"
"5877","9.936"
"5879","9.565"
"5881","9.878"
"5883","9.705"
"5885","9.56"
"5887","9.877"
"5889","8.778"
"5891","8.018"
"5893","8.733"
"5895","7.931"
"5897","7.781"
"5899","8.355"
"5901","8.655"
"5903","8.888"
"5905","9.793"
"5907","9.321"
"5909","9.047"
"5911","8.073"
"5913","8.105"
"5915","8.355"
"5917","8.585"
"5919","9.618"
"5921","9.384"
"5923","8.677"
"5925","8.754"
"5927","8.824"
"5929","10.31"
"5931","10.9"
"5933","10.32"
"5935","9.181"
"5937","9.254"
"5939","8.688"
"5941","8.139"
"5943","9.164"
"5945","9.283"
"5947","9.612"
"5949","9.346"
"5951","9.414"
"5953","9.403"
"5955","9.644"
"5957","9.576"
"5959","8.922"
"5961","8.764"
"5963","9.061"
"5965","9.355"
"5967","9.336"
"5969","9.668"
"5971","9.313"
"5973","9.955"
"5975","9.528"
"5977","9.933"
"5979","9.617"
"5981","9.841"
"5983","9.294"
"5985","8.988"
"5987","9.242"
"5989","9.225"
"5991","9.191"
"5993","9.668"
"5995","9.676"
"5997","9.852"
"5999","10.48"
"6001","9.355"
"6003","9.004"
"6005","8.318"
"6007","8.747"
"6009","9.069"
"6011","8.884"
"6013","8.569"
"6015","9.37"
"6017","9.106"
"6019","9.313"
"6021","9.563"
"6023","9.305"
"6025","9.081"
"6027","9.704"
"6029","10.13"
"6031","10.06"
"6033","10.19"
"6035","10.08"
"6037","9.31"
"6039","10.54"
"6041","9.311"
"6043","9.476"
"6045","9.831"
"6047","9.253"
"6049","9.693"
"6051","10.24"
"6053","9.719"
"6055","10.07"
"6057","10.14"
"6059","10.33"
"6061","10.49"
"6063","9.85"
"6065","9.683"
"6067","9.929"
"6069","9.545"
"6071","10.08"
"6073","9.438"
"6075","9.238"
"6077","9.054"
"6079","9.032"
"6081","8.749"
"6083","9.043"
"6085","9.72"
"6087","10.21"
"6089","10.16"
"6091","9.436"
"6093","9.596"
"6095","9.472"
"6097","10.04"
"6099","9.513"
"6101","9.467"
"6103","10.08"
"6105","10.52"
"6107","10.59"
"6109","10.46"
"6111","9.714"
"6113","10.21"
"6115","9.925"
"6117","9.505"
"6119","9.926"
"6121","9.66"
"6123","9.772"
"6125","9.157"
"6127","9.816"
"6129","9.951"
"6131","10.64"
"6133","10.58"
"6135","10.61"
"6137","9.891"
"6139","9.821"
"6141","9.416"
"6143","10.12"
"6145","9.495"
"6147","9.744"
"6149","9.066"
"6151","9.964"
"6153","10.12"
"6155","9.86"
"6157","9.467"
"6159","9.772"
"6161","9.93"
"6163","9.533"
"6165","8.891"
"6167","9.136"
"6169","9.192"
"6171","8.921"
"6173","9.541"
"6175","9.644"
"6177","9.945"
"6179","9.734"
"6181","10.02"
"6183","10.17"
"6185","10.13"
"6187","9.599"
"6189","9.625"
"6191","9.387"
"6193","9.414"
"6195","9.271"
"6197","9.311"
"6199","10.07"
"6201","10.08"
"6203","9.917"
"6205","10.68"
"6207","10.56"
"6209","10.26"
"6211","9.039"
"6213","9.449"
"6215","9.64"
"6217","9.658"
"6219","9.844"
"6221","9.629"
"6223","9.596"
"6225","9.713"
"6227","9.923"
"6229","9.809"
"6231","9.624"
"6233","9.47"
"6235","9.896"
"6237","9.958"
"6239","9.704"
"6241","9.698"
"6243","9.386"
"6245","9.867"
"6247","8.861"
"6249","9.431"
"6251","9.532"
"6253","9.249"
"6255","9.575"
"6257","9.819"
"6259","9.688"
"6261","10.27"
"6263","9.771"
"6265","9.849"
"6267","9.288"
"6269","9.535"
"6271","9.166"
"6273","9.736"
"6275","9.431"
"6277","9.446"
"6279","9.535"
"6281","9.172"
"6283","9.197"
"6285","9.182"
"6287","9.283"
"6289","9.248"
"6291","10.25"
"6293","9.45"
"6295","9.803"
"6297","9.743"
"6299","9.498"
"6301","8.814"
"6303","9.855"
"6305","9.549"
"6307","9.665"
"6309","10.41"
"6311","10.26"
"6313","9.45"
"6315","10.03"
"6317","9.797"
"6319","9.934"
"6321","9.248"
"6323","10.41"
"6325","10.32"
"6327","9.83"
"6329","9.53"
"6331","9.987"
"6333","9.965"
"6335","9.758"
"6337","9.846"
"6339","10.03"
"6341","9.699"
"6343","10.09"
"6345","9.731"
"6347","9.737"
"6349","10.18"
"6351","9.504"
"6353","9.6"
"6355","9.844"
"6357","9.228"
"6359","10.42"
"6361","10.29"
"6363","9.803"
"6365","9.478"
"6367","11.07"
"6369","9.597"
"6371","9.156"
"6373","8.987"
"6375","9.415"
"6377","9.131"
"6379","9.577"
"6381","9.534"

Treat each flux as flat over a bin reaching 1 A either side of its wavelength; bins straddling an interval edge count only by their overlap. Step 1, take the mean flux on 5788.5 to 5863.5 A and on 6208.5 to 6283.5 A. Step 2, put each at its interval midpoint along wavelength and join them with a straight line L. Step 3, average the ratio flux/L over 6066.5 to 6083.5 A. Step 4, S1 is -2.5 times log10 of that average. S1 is 0.021 mag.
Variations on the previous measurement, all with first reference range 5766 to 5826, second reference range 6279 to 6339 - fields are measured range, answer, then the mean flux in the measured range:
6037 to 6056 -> -0.02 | 9.77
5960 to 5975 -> 0.02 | 9.36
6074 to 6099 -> 0.01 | 9.48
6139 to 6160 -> -0.01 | 9.71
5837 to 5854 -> 0.01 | 9.37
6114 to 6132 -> -0.02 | 9.82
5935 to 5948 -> 0.06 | 9.04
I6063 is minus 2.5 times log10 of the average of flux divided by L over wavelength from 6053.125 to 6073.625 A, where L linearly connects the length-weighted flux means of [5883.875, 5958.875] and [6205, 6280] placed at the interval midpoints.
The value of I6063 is -0.07 mag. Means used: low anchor 9.06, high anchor 9.66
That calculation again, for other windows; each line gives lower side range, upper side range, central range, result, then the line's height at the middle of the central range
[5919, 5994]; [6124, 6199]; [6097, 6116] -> -0.05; 9.62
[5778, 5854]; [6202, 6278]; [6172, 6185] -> -0.02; 9.64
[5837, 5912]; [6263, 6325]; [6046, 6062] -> -0.06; 9.41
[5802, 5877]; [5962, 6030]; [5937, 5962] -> 0.03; 9.41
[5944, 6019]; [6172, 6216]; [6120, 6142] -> -0.03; 9.66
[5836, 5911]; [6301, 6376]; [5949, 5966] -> 0.01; 9.37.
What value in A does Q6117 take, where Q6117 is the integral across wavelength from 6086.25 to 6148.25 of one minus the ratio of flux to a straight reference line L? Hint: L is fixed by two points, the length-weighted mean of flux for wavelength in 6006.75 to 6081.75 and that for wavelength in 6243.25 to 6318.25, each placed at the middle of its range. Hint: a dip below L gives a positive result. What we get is -2.1 A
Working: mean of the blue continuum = 9.59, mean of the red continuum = 9.59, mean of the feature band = 9.91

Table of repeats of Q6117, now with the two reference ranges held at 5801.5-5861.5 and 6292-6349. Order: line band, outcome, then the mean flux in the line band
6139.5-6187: 0.3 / 9.64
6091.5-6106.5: -0.3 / 9.83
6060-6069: -0.3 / 9.94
